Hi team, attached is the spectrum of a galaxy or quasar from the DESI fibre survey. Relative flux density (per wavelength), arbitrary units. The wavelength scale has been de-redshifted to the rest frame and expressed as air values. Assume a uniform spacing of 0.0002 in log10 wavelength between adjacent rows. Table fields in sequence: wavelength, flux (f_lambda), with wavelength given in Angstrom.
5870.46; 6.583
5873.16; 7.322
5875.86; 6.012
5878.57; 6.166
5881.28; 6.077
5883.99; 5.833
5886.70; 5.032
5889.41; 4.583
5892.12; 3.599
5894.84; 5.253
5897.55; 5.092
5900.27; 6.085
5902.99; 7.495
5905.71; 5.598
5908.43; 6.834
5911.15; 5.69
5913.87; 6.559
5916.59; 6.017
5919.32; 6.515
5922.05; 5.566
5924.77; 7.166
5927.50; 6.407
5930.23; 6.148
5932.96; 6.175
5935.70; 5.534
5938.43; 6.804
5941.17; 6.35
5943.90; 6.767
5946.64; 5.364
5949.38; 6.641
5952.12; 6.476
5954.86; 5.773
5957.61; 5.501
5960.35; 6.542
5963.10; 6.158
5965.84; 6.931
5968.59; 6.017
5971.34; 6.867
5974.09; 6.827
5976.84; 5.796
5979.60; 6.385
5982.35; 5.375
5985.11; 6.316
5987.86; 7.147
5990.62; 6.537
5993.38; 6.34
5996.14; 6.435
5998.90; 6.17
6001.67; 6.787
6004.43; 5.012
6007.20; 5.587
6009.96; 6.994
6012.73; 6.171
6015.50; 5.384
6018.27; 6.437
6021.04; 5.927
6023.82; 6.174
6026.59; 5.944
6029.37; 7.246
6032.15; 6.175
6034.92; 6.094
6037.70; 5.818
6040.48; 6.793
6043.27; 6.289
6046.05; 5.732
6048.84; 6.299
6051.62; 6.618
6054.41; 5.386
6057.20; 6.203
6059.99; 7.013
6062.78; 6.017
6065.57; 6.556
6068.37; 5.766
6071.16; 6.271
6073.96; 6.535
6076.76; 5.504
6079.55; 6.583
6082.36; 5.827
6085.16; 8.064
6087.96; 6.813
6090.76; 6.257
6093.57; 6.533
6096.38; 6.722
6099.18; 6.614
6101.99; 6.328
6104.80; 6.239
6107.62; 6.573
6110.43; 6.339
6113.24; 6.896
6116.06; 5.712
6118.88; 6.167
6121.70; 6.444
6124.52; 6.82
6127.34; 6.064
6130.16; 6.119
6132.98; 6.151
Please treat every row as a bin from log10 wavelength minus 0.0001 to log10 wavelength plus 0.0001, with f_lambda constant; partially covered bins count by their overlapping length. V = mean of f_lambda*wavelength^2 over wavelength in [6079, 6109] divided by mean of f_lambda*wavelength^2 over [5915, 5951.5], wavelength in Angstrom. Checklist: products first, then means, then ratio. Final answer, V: 1.11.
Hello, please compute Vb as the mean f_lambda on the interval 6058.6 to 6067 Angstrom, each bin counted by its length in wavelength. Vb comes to 6.52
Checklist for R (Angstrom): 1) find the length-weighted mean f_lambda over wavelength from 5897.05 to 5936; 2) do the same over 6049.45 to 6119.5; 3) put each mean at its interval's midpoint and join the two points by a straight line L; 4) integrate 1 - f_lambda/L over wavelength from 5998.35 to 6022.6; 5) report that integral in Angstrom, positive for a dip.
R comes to 1.0 Angstrom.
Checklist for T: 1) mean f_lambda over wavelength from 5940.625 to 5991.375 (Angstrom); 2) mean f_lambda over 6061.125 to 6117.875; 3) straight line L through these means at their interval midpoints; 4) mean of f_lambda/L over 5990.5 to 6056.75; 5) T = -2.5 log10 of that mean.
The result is 0.03 mag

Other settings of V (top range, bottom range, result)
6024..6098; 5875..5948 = 1.12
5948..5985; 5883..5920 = 1.12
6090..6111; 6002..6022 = 1.11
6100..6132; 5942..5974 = 1.06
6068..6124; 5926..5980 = 1.07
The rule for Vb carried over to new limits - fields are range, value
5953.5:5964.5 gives 6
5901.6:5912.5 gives 6.4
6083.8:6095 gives 6.91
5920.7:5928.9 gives 6.39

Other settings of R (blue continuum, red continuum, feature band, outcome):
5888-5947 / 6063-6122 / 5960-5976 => -1.1 Angstrom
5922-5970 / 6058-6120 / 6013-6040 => 0.8 Angstrom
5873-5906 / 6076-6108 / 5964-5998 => -2.1 Angstrom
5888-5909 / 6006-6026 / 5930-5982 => -4.0 Angstrom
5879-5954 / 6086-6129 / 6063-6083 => 0.7 Angstrom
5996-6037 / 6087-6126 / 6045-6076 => 0.5 Angstrom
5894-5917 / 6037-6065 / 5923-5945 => -1.0 Angstrom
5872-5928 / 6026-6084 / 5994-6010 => 0.1 Angstrom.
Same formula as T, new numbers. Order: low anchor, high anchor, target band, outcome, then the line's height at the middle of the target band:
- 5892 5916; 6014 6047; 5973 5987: -0.02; 6.07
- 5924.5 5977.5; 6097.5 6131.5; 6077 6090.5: -0.05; 6.35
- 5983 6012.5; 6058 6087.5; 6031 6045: 0.02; 6.37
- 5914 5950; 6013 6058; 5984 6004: -0.05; 6.2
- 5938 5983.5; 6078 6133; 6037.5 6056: 0.04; 6.38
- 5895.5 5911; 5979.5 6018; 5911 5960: -0.01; 6.15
